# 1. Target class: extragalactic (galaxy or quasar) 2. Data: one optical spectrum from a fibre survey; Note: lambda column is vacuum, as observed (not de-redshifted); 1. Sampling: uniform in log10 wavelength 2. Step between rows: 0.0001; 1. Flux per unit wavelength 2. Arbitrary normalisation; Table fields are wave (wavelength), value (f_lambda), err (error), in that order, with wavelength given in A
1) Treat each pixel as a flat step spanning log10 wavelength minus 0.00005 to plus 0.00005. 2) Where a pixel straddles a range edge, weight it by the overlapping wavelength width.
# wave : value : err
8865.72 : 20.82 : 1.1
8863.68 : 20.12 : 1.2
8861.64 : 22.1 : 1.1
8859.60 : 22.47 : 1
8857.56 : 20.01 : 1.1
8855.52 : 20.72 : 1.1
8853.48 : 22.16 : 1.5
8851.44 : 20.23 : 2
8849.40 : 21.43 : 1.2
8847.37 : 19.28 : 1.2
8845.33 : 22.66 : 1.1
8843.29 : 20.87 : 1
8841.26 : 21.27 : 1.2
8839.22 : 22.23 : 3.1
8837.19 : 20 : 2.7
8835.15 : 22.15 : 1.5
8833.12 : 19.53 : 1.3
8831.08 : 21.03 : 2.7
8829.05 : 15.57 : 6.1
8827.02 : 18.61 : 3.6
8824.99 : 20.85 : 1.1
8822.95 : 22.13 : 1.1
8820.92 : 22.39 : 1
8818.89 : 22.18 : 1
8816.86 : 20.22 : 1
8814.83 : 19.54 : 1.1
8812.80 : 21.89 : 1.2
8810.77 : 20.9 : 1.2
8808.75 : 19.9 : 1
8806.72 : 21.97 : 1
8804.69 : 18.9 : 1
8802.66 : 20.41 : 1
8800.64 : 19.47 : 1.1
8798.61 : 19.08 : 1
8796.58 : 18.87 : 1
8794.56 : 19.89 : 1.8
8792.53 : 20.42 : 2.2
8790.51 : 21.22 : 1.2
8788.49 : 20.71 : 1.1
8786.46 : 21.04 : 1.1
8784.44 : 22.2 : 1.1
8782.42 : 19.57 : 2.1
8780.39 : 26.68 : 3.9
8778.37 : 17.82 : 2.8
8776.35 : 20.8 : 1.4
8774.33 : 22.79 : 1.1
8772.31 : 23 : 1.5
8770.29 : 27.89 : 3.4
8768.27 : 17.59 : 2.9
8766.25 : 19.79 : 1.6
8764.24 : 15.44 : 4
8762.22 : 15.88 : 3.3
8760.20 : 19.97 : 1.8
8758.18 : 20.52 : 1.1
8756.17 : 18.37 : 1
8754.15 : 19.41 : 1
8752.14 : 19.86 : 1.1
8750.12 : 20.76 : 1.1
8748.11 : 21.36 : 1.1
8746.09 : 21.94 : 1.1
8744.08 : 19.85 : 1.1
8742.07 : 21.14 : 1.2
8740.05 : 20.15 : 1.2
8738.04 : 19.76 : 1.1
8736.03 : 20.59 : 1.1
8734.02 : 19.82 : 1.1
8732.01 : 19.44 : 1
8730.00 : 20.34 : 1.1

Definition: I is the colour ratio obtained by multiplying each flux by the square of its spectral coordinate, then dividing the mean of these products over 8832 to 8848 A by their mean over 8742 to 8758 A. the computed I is 1.1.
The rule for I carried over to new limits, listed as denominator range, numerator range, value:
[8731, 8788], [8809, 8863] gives 1.04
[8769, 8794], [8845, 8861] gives 0.98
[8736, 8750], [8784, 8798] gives 1.00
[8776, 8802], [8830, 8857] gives 1.03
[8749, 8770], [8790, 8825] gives 1.09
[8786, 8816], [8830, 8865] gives 1.05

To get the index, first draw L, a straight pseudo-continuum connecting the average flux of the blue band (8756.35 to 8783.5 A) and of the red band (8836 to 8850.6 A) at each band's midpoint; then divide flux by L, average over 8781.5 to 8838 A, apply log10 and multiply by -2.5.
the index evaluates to 0.02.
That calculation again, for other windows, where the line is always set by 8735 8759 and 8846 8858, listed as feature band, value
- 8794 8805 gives 0.06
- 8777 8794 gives -0.04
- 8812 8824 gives -0.04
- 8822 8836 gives 0.04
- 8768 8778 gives -0.10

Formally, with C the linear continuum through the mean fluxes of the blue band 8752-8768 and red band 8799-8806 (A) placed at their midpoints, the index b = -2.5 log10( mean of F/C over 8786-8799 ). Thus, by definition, -0.04 mag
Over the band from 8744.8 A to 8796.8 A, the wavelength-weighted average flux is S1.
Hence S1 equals 20.6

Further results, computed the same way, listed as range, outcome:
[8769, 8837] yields 20.9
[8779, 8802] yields 20.8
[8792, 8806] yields 19.6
